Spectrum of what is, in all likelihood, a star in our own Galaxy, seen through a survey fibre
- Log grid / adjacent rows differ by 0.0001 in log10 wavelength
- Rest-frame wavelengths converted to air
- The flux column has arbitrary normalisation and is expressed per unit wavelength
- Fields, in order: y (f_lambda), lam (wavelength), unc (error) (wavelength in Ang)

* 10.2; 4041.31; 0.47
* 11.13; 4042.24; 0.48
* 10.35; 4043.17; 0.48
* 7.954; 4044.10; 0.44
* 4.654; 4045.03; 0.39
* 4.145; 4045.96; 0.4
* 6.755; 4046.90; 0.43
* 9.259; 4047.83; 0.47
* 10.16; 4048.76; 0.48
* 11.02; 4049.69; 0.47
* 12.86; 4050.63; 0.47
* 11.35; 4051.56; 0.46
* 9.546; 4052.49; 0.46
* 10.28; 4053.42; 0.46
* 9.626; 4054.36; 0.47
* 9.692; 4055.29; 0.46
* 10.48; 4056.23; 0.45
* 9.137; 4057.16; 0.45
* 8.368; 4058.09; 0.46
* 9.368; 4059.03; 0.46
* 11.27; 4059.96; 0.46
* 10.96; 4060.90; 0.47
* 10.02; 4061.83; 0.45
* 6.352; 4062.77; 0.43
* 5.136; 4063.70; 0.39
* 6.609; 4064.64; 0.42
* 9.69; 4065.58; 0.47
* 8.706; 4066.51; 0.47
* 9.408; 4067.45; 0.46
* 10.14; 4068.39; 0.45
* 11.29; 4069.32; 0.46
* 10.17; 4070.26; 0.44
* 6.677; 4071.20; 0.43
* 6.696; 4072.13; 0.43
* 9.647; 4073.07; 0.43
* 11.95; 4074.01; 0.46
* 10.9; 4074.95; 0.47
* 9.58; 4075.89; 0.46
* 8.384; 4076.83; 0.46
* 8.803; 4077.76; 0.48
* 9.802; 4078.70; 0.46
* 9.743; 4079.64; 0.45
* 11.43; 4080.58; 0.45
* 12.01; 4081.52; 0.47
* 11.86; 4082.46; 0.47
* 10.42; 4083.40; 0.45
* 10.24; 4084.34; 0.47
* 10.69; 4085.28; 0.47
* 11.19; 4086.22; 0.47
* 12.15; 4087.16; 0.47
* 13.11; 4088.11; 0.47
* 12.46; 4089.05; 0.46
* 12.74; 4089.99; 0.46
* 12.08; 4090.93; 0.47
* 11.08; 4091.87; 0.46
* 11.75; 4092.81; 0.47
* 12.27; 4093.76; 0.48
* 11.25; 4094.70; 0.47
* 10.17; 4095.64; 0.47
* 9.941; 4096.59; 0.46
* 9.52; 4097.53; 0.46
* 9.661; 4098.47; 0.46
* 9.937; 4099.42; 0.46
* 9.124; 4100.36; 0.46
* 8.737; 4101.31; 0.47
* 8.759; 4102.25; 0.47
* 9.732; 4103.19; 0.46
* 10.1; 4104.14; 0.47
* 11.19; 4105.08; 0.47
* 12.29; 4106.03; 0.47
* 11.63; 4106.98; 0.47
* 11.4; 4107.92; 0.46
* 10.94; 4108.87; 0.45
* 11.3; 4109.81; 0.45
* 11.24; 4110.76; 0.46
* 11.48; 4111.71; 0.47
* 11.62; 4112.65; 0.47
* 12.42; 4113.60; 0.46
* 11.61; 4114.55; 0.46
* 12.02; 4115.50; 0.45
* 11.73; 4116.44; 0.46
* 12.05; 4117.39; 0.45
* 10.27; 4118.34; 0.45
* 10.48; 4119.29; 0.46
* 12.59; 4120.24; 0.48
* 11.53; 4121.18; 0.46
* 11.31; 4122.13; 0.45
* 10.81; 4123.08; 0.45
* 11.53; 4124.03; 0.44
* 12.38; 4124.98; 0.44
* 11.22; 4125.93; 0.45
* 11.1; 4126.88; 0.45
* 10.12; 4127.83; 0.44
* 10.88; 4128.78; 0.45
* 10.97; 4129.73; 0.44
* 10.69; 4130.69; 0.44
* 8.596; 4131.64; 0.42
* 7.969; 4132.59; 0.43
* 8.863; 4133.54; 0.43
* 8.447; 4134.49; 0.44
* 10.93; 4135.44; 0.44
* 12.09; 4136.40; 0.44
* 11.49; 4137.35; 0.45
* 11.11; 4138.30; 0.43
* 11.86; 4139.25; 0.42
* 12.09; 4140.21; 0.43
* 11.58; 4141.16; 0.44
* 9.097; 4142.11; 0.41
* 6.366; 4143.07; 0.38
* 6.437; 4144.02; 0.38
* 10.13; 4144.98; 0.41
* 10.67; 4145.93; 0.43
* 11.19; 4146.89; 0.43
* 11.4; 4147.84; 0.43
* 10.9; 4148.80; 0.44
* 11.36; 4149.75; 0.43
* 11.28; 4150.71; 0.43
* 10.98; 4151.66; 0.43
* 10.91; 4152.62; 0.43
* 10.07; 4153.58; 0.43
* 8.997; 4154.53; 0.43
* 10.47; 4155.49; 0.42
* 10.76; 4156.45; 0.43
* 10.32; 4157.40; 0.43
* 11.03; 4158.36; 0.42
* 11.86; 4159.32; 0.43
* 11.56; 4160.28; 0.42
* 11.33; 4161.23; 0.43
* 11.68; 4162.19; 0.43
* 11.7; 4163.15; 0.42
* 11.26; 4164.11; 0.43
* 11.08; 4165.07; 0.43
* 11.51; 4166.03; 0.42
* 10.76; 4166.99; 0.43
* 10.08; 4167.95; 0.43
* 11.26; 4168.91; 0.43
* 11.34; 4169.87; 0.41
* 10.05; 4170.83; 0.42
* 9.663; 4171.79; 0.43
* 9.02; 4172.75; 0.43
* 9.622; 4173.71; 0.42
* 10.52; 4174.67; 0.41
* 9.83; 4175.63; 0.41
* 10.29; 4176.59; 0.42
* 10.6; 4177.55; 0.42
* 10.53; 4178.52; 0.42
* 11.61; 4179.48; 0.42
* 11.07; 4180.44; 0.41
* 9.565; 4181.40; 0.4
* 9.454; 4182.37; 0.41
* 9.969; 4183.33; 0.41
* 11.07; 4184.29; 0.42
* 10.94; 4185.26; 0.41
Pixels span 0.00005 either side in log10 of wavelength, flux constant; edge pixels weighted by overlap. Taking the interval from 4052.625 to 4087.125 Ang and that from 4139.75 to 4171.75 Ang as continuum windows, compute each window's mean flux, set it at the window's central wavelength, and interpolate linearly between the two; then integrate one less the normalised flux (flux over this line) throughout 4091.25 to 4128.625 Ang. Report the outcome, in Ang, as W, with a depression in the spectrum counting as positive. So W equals -3.2 Ang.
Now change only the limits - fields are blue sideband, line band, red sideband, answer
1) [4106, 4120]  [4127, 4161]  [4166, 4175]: 1.4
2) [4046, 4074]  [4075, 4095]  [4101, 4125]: -1.7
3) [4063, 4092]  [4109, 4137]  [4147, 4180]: -1.4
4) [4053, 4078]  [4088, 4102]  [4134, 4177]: -1.7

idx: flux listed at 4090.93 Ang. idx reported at 12.08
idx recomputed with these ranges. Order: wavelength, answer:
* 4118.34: 10.27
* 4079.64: 9.743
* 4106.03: 12.29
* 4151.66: 10.98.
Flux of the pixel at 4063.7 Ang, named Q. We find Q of 5.136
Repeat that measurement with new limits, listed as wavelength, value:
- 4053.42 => 10.28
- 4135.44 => 10.93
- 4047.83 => 9.259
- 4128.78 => 10.88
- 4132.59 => 7.969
